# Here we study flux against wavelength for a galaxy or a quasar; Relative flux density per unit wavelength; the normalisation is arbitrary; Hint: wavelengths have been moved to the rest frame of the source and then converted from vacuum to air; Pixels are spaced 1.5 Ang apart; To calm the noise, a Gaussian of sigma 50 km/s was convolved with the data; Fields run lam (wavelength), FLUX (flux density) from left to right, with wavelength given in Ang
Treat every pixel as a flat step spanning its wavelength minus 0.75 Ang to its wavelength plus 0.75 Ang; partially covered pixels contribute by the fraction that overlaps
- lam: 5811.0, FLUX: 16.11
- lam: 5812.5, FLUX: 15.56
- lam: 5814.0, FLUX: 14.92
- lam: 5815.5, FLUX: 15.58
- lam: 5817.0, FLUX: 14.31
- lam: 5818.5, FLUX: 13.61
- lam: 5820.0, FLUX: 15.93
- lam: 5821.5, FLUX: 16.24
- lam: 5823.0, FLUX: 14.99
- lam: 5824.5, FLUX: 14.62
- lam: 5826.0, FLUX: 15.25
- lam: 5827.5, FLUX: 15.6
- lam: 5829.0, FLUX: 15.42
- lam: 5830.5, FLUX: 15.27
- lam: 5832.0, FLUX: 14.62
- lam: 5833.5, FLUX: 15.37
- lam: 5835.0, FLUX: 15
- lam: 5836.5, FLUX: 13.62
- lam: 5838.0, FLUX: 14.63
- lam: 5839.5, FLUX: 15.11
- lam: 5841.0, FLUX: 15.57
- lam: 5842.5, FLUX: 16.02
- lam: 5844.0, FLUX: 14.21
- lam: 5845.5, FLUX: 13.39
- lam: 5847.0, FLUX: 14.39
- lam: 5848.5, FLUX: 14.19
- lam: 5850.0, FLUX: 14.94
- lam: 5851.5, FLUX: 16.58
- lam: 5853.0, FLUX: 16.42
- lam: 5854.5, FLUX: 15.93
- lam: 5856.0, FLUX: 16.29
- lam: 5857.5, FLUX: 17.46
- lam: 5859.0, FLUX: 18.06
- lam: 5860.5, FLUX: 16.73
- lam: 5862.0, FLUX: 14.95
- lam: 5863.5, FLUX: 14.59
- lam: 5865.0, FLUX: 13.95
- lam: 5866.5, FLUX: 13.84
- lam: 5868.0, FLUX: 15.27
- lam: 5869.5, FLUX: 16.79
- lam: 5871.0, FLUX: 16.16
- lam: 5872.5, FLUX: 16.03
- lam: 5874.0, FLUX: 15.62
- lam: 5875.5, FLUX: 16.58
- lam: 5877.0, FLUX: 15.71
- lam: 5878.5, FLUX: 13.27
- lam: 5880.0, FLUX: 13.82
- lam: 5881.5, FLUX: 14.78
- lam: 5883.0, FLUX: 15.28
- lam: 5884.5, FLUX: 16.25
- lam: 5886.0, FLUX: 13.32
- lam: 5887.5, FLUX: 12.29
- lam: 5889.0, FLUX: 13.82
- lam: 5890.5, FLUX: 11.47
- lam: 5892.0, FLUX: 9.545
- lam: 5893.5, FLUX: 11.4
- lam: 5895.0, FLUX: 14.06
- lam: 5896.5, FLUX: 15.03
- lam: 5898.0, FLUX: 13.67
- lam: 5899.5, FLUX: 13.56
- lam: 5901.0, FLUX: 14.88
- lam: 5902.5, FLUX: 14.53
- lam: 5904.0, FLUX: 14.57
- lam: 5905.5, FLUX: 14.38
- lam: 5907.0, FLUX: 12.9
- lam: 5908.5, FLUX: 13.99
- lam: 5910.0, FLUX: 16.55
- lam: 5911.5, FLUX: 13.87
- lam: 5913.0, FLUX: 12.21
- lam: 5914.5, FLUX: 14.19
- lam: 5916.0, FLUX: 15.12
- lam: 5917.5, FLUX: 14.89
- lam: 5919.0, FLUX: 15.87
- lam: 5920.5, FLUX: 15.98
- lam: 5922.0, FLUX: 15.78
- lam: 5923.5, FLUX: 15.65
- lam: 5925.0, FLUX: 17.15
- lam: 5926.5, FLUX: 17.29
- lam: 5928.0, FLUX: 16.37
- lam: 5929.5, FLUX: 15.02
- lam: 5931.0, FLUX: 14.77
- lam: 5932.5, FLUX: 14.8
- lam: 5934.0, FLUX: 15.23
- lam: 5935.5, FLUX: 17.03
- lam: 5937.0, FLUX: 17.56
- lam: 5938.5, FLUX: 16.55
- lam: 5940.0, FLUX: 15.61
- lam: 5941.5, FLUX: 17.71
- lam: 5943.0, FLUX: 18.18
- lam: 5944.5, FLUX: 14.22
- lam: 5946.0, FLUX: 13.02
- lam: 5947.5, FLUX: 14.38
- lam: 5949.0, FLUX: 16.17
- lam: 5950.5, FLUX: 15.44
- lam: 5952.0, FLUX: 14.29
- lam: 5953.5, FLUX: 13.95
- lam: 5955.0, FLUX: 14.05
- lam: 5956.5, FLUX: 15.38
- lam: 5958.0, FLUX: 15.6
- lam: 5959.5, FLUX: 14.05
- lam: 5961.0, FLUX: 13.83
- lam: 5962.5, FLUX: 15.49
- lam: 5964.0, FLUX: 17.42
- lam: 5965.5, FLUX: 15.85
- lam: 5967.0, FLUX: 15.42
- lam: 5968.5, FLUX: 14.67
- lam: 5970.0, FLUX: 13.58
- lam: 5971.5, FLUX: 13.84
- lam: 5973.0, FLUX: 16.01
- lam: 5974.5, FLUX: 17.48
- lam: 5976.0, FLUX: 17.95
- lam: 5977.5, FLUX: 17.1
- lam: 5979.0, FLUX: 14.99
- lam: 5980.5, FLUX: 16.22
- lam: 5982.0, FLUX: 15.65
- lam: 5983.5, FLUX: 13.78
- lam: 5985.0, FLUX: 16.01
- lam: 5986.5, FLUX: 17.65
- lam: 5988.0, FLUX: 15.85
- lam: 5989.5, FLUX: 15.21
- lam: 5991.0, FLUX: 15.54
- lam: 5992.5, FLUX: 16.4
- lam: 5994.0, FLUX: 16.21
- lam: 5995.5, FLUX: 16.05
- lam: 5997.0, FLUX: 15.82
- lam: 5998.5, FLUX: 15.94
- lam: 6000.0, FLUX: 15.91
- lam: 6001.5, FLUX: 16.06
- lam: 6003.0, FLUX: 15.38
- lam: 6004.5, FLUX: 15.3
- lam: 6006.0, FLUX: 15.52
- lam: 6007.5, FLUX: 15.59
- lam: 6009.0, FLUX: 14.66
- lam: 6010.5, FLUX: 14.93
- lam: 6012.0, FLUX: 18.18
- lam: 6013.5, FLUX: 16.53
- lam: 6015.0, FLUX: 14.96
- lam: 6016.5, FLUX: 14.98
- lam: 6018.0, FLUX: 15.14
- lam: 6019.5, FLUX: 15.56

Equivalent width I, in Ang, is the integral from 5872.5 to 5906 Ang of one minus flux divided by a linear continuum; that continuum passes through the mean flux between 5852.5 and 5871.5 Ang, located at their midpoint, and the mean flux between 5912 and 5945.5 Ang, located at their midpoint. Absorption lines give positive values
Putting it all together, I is 3.8 Ang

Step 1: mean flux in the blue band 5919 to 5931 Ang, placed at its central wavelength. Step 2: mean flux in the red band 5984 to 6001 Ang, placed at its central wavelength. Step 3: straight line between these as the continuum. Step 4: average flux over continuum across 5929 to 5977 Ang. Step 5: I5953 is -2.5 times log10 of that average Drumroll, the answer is 0.040 mag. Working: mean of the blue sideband 16.1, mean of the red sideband 16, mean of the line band 15.5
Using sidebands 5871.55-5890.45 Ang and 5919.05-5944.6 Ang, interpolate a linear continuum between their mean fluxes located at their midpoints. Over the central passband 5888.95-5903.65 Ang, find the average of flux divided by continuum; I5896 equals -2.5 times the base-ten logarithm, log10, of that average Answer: 0.147 mag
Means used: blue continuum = 14.6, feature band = 13.2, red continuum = 16.2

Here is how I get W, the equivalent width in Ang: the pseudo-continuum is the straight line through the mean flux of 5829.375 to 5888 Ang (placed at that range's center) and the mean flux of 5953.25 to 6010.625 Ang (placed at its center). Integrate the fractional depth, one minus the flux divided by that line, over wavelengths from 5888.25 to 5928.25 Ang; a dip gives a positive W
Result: 2.6 Ang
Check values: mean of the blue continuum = 15.2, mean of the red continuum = 15.6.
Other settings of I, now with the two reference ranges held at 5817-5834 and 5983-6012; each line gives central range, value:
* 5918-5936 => -0.4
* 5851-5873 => -1.0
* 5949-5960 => 0.6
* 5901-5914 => 1.1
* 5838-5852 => 0.3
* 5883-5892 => 1.2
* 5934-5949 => -0.4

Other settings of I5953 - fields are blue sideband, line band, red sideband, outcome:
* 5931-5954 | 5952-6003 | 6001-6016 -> 0.00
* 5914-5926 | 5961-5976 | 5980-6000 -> 0.02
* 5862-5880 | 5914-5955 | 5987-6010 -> -0.01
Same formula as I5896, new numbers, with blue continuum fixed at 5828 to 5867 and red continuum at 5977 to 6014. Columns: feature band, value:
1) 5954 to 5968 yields 0.04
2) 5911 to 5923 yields 0.05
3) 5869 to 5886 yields 0.00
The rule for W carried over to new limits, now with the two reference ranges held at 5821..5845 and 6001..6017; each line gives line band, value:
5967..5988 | -0.28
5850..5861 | -1.10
